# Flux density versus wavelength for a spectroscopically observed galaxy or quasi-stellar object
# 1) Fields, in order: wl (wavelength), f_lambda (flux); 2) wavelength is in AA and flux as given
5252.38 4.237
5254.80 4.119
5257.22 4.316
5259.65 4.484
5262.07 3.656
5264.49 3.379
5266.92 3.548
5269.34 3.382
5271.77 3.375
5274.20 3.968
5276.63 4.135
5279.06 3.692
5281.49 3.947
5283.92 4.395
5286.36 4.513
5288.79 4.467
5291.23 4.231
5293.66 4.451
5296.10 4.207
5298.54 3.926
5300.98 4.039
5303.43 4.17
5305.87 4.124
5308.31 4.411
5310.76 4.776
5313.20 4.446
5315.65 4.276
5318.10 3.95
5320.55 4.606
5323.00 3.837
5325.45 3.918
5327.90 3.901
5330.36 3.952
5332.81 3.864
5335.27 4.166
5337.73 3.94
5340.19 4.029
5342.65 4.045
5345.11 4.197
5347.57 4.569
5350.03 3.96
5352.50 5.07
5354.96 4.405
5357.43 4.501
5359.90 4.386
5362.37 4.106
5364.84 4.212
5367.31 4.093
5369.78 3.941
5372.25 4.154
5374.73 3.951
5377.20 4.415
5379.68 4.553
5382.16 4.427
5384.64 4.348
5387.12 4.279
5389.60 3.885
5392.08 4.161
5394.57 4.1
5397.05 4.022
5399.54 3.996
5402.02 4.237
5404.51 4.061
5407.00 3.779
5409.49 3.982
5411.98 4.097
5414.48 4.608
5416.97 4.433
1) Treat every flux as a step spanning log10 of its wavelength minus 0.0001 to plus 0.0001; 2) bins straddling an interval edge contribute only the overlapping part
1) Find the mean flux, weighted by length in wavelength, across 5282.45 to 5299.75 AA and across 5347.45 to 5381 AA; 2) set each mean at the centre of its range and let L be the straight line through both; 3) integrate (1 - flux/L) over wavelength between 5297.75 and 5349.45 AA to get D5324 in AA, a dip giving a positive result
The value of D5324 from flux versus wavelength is 1.9 AA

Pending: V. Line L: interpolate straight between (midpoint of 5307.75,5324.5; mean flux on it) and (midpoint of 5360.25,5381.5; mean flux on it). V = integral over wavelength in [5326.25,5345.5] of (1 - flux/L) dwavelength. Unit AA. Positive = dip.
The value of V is 1.2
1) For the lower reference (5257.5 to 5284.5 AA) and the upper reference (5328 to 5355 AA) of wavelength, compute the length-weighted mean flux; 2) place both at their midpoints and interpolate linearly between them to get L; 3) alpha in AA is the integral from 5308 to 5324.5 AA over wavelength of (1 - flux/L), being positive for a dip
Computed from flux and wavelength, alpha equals -1.1 AA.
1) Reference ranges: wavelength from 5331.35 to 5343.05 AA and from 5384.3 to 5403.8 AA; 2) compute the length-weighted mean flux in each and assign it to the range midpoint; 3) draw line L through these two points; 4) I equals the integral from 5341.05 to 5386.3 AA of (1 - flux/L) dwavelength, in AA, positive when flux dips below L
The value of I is -2.65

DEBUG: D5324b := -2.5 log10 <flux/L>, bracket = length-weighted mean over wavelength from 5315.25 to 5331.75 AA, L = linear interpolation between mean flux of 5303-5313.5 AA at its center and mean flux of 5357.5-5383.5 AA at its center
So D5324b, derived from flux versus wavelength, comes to 0.08 mag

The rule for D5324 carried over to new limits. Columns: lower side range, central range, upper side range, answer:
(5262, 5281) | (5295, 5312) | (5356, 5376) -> -1.81 AA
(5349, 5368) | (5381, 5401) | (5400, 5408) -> -0.13 AA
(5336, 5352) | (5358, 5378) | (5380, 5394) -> 0.20 AA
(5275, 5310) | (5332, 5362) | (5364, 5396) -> -0.48 AA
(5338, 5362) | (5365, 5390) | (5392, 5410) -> -0.28 AA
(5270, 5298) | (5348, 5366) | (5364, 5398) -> -0.96 AA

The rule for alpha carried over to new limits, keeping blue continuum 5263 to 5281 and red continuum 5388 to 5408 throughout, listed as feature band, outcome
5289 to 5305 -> -1.97 AA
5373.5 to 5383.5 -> -0.90 AA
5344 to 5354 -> -1.45 AA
